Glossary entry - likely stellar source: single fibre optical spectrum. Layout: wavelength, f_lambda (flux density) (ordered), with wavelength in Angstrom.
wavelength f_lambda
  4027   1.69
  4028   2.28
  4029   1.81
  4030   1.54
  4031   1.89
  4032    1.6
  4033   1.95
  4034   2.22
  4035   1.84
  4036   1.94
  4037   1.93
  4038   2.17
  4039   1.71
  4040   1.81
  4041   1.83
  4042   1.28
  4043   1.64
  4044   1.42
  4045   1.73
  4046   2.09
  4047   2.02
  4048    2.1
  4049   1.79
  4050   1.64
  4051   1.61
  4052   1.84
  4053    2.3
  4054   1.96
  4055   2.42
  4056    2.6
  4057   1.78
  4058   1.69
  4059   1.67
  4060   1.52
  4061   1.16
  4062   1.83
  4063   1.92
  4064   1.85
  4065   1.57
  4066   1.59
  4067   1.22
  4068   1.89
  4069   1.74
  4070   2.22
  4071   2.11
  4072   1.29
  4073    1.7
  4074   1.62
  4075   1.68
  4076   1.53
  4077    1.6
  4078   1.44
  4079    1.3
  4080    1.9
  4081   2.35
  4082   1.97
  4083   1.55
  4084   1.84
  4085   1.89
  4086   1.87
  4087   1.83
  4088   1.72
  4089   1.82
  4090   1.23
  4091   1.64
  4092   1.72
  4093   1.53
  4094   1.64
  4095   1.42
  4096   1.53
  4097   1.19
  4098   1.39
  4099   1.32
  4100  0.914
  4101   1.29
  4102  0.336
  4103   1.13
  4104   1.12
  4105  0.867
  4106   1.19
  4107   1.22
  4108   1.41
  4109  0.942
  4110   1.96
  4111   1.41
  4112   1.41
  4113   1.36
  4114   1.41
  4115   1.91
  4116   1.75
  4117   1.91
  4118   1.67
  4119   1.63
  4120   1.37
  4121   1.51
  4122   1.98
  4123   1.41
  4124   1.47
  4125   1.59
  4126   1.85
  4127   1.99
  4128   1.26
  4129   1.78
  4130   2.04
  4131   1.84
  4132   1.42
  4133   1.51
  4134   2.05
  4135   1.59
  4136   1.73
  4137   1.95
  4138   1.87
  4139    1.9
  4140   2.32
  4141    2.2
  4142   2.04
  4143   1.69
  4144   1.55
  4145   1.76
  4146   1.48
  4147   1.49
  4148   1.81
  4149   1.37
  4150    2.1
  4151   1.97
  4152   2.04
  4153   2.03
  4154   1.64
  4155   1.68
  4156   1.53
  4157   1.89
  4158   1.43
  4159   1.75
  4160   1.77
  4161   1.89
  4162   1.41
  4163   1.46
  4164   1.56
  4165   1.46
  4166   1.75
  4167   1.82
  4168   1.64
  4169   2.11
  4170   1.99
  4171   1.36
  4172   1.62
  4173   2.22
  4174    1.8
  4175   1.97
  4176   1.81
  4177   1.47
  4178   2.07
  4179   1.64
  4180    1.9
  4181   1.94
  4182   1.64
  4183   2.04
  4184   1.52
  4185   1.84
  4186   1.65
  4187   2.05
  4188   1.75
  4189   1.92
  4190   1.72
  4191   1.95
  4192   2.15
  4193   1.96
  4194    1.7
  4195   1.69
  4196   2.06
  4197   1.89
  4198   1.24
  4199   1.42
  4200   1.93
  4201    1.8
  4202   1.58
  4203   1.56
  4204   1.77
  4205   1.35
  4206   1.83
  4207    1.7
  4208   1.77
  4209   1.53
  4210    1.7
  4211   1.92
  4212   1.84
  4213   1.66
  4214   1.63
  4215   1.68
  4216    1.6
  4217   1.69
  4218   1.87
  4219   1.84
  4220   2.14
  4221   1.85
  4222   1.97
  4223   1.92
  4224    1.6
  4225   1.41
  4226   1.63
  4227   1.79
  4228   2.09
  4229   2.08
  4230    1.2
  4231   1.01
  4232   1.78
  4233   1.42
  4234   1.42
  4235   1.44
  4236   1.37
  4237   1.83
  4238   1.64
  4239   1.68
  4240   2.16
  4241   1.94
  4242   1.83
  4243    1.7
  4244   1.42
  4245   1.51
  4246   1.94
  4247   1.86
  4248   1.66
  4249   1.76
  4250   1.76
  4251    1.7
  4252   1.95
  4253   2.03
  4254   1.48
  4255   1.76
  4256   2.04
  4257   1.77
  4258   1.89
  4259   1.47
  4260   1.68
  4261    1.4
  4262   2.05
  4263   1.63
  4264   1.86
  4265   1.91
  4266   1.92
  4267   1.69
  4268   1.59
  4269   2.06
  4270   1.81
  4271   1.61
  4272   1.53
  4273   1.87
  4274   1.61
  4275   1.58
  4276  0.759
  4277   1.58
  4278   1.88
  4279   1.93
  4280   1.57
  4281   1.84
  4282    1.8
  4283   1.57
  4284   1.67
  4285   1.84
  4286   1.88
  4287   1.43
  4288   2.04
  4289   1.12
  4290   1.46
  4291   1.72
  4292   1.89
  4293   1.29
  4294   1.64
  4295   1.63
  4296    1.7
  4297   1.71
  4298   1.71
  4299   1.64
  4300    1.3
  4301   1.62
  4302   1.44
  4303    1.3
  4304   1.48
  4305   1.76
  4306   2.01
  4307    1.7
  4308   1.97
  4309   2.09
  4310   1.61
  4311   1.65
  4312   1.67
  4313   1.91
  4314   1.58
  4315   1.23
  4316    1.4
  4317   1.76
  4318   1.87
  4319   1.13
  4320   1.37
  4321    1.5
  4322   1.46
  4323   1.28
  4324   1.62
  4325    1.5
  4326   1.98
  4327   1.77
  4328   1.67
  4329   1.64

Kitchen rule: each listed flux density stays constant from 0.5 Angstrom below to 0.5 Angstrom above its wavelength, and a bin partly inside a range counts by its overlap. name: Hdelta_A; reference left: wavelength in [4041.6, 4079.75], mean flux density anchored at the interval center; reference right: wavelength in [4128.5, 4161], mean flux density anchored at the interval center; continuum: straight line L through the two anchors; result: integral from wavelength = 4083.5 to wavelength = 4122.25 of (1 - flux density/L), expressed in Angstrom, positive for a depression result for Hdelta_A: 6.7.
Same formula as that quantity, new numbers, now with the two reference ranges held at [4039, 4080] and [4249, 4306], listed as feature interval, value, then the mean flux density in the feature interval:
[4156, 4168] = 0.5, 1.65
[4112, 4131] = 0.8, 1.66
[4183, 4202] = -0.9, 1.79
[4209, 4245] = -0.1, 1.7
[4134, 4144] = -1.1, 1.91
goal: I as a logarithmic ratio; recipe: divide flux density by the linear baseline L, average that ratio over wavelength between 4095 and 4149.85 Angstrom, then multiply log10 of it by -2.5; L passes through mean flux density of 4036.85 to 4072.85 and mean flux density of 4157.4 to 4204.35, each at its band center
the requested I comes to 0.142 mag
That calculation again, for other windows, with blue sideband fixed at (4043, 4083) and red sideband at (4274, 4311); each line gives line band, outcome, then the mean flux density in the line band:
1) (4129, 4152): -0.05 mag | 1.81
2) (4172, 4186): -0.07 mag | 1.82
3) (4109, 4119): 0.09 mag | 1.61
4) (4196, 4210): 0.02 mag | 1.66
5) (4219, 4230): -0.08 mag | 1.82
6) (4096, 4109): 0.49 mag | 1.12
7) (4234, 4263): -0.04 mag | 1.73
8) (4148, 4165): 0.01 mag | 1.72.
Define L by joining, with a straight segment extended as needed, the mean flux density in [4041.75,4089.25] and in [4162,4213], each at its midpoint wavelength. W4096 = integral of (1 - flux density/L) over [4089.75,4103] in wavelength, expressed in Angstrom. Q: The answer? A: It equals 3.4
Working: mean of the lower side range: 1.78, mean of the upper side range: 1.76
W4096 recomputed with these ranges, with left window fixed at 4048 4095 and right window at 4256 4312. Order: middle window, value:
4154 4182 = -0.3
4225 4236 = 0.8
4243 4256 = -0.4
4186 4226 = -1.2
